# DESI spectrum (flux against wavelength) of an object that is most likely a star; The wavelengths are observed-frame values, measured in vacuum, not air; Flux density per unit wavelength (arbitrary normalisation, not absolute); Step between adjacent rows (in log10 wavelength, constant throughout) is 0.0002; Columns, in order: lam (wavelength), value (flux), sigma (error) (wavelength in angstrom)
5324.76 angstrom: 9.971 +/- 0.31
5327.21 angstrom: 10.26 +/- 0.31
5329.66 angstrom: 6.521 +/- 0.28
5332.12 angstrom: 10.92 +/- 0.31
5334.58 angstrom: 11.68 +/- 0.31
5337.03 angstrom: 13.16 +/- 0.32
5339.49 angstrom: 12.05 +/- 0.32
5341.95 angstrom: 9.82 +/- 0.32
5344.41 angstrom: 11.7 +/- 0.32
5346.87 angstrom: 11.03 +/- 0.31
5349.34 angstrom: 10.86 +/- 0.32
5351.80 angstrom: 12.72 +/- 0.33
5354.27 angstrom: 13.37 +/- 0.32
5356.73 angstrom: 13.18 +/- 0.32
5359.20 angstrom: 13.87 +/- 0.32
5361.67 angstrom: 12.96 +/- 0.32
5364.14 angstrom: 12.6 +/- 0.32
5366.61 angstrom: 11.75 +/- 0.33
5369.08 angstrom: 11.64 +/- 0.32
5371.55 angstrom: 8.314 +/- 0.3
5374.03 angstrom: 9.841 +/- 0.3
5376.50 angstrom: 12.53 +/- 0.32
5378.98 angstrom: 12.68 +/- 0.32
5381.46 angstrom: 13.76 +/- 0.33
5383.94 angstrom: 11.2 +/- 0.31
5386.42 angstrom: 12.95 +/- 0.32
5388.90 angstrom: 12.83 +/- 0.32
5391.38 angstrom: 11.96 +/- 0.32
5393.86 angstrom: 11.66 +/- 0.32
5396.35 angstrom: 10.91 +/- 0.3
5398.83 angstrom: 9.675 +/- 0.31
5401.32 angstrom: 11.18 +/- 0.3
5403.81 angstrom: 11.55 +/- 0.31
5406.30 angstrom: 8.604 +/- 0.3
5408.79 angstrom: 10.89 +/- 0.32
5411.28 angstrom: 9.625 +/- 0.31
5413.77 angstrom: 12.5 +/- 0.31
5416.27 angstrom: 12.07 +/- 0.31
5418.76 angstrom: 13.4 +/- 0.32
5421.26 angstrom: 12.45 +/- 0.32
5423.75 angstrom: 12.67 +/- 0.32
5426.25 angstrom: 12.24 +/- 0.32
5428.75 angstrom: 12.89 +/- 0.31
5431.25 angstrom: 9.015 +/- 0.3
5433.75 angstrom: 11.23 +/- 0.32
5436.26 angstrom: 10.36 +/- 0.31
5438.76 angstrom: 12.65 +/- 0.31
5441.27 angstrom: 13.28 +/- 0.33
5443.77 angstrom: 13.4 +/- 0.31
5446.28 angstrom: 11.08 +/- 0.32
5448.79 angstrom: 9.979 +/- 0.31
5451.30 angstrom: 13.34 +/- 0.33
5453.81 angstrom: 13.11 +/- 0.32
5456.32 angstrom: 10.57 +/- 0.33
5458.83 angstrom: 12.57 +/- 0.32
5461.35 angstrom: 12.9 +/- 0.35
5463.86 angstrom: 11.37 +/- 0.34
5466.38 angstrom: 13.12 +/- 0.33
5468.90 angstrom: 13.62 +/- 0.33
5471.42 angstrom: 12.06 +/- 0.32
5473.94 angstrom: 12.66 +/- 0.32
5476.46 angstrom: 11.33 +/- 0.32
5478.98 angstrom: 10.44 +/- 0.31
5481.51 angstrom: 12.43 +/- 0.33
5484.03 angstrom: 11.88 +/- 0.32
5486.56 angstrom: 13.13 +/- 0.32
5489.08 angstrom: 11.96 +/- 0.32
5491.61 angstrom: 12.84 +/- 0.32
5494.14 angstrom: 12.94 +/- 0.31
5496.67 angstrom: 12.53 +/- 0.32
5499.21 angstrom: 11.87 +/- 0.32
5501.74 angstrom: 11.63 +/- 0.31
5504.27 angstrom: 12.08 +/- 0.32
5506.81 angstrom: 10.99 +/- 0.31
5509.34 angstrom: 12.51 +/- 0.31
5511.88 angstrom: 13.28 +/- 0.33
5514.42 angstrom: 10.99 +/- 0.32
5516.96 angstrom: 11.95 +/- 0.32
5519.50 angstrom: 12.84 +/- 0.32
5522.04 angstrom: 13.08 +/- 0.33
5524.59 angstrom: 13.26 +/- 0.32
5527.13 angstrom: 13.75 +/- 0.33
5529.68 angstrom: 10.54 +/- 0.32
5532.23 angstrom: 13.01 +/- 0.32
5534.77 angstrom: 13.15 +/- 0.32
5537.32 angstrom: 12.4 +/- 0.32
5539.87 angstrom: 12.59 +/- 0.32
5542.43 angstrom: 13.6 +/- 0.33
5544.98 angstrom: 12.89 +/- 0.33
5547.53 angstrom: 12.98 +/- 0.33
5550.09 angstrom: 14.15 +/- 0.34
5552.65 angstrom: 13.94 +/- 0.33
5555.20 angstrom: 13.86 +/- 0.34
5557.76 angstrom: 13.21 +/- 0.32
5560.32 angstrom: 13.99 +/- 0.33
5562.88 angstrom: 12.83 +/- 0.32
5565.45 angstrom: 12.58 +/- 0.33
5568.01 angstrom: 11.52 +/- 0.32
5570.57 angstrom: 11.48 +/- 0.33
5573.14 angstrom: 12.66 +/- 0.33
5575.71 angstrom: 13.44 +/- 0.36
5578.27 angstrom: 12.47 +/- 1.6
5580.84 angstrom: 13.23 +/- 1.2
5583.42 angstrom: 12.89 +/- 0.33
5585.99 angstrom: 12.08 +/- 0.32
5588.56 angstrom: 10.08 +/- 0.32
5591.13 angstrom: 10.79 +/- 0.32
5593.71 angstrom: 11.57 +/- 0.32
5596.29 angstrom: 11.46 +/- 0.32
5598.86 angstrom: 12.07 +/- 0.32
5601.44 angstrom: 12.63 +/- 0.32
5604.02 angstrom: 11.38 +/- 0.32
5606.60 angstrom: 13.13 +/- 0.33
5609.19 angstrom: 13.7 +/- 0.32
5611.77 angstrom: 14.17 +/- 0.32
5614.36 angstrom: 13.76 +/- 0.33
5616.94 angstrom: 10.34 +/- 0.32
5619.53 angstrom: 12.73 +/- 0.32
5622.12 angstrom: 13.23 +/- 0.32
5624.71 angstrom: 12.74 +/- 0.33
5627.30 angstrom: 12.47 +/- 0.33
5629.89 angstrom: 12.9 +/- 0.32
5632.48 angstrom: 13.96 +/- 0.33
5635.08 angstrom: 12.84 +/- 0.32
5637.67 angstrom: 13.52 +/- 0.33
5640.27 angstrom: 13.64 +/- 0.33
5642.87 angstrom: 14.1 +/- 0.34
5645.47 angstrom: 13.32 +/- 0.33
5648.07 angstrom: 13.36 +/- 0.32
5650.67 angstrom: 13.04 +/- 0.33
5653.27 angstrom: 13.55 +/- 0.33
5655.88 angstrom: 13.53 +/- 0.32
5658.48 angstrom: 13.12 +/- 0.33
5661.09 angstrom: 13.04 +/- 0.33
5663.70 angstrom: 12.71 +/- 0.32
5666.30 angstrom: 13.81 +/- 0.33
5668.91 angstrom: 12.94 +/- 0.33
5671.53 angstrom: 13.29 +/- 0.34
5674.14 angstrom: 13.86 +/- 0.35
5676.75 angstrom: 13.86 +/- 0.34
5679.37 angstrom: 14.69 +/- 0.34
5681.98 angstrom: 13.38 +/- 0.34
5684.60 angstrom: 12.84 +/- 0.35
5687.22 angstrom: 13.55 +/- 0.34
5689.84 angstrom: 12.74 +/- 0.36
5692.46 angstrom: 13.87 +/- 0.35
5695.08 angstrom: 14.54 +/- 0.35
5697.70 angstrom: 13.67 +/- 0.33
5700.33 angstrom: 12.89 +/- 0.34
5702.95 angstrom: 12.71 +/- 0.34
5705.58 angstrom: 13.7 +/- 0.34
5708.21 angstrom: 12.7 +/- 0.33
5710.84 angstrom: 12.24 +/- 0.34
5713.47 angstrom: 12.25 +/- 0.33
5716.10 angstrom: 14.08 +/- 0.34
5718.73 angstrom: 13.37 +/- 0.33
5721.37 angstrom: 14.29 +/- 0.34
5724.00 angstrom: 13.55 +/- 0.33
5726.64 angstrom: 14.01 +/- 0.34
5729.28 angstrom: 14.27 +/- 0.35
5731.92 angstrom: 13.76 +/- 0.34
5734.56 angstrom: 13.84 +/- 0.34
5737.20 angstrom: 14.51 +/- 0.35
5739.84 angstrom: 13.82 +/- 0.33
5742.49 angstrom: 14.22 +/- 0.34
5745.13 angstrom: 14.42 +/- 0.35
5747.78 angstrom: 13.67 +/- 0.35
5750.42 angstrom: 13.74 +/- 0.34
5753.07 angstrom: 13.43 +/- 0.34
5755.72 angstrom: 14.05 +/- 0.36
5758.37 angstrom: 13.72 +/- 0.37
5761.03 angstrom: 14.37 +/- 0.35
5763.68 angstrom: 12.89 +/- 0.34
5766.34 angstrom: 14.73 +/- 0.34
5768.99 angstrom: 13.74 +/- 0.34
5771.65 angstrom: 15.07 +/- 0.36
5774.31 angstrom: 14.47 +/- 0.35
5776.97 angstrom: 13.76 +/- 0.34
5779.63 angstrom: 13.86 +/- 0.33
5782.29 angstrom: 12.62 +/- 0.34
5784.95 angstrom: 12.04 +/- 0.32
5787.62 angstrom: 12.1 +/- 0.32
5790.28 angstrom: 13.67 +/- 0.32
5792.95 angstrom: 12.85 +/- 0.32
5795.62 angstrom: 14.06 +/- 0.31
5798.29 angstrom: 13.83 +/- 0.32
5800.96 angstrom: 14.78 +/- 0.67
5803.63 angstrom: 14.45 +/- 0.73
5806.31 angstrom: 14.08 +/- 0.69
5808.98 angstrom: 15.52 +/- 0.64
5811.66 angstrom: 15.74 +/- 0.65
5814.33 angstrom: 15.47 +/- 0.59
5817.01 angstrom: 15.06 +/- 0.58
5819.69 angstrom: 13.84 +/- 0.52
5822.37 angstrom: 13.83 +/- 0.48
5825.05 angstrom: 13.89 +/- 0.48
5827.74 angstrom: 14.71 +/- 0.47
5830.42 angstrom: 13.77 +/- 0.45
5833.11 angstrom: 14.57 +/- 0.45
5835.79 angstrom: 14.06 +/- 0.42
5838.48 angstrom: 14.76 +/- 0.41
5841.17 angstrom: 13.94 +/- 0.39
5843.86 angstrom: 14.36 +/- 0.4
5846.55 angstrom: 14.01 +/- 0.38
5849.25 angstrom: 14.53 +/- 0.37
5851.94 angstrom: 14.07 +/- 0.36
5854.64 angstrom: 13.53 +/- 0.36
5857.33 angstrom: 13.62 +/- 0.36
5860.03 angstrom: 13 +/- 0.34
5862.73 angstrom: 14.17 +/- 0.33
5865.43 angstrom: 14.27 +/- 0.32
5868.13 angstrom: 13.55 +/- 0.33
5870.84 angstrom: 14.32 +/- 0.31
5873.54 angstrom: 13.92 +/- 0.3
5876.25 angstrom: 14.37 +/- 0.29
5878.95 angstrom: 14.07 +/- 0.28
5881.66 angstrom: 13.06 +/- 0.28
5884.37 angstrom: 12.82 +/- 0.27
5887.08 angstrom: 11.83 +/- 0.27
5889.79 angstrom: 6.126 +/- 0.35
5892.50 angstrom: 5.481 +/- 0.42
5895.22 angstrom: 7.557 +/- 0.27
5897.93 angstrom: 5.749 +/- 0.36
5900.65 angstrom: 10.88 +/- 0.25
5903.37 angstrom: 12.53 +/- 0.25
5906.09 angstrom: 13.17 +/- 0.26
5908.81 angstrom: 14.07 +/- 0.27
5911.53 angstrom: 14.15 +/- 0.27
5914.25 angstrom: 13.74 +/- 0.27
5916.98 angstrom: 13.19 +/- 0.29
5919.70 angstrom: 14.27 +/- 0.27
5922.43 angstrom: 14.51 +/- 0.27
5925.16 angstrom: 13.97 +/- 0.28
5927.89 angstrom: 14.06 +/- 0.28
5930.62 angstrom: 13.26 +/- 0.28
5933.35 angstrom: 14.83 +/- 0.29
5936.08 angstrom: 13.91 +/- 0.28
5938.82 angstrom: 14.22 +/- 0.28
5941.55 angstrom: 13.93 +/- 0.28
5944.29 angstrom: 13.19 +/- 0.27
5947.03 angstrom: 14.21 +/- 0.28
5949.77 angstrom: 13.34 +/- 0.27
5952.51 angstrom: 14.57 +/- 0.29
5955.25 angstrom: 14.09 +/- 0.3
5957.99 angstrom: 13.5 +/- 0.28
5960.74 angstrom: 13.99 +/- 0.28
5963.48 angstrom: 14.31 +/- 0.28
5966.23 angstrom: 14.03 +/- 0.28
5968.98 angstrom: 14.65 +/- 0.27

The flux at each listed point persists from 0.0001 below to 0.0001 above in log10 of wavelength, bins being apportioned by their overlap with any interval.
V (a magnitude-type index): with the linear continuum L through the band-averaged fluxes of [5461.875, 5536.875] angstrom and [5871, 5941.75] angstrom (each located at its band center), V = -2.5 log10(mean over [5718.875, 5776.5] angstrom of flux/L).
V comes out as -0.13 mag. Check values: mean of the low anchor 12.3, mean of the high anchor 12.5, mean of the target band 14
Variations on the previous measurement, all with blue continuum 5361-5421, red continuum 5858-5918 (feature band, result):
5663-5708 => -0.14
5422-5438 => 0.01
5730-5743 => -0.18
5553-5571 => -0.10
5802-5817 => -0.24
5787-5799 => -0.12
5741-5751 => -0.18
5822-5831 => -0.17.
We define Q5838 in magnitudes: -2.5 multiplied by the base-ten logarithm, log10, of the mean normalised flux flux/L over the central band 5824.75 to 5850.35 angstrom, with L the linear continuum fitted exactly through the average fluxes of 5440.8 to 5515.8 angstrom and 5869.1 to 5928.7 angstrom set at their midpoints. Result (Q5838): -0.17 mag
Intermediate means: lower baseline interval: 12.2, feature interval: 14.3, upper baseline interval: 12.2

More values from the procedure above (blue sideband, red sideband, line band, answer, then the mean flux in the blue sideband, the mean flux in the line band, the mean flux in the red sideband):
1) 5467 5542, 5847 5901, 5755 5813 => -0.15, 12.4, 13.9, 12.1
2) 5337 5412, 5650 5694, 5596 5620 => 0.04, 11.6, 12.6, 13.4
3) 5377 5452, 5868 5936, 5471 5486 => 0.00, 11.7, 11.8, 12.4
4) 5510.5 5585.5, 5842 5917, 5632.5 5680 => -0.06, 12.8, 13.5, 12.5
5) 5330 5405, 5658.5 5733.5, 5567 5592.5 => 0.07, 11.7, 12.1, 13.4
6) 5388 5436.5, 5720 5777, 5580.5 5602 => 0.09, 11.4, 11.8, 14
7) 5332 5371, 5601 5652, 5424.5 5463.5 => 0.04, 12.1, 11.9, 13.1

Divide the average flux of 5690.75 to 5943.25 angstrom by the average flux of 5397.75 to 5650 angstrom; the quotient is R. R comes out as 1.09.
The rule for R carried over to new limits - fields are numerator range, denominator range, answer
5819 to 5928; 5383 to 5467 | 1.11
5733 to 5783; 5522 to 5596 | 1.10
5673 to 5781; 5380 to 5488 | 1.16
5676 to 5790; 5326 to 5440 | 1.18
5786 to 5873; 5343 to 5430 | 1.19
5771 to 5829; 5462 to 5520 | 1.15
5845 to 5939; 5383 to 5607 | 1.05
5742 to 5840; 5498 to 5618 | 1.12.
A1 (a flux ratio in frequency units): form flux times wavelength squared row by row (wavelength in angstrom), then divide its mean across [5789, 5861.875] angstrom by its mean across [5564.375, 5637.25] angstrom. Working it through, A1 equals 1.2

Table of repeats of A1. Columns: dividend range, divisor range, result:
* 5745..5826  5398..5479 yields 1.34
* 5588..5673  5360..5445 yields 1.19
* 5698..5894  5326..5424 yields 1.37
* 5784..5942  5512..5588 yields 1.16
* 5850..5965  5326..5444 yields 1.35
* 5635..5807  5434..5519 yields 1.22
